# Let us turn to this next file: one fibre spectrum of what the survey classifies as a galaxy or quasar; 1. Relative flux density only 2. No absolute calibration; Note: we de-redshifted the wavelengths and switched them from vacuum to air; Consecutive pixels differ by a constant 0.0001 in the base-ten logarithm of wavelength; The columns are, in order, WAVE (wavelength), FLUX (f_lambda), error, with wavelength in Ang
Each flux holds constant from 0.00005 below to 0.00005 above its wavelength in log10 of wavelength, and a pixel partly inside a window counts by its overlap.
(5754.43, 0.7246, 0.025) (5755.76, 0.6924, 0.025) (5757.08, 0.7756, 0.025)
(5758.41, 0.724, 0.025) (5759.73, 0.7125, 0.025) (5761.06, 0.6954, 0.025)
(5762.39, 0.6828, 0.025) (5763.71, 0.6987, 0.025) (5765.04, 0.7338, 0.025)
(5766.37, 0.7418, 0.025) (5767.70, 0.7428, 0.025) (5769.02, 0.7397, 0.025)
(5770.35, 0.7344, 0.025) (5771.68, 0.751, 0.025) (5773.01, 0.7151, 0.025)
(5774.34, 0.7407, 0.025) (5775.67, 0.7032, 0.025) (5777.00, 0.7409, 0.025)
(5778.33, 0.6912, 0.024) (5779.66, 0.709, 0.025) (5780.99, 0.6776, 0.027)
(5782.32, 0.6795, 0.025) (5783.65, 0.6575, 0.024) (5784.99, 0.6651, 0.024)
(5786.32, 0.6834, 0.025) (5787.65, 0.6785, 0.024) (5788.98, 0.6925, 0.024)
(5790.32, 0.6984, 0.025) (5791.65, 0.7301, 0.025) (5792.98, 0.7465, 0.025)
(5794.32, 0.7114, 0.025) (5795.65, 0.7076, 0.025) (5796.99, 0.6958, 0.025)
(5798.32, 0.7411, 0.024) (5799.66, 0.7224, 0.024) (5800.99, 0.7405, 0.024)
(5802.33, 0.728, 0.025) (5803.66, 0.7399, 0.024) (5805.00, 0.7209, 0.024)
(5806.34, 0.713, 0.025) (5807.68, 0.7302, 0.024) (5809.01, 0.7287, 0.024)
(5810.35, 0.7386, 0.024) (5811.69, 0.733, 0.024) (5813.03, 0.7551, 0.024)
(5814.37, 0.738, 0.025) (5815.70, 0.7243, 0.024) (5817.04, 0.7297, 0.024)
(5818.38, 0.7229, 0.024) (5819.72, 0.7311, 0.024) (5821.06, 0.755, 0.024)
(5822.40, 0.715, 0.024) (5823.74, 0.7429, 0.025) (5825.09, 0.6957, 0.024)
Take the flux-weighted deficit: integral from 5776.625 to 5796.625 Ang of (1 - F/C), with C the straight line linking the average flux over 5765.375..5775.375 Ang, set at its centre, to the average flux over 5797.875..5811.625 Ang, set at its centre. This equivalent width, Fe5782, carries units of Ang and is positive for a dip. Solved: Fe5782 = 0.99 Ang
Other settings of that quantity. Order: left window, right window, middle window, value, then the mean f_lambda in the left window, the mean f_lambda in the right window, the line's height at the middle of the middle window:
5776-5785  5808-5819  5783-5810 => 0.0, 0.691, 0.734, 0.712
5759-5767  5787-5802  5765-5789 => 0.1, 0.711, 0.715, 0.713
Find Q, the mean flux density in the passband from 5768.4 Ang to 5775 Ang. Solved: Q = 0.736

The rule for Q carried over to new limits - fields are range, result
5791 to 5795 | 0.73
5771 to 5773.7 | 0.732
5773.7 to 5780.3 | 0.717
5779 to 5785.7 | 0.678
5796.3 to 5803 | 0.726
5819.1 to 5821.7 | 0.743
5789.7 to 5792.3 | 0.715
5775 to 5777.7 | 0.722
